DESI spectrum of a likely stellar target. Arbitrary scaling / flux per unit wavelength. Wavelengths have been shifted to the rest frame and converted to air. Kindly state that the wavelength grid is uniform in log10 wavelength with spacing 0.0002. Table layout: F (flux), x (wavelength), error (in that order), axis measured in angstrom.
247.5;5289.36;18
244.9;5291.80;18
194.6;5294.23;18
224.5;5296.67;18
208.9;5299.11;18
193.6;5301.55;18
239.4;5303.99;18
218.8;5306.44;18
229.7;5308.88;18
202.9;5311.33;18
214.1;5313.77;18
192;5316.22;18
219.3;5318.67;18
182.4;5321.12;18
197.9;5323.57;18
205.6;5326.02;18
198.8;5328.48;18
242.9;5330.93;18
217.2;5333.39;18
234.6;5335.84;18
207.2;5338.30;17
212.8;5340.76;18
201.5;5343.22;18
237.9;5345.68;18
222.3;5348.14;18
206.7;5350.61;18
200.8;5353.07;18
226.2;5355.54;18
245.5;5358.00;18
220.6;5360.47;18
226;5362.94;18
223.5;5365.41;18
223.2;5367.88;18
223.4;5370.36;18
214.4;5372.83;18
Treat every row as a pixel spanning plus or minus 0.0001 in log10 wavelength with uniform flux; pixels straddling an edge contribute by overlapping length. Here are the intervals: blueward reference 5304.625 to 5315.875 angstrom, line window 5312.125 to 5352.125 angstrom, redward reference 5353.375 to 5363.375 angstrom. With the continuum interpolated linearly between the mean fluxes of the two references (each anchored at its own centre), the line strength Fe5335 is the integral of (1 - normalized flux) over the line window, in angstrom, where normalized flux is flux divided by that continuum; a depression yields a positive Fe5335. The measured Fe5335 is 1.63 angstrom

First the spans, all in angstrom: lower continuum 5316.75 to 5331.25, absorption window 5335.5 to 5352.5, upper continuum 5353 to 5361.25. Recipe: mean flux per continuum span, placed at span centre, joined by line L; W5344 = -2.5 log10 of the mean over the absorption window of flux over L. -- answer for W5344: 0.01 mag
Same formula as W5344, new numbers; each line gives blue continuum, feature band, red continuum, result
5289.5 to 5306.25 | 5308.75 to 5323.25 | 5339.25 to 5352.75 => 0.069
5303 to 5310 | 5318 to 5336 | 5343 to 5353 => 0.060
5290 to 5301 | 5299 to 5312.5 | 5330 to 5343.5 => 0.013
